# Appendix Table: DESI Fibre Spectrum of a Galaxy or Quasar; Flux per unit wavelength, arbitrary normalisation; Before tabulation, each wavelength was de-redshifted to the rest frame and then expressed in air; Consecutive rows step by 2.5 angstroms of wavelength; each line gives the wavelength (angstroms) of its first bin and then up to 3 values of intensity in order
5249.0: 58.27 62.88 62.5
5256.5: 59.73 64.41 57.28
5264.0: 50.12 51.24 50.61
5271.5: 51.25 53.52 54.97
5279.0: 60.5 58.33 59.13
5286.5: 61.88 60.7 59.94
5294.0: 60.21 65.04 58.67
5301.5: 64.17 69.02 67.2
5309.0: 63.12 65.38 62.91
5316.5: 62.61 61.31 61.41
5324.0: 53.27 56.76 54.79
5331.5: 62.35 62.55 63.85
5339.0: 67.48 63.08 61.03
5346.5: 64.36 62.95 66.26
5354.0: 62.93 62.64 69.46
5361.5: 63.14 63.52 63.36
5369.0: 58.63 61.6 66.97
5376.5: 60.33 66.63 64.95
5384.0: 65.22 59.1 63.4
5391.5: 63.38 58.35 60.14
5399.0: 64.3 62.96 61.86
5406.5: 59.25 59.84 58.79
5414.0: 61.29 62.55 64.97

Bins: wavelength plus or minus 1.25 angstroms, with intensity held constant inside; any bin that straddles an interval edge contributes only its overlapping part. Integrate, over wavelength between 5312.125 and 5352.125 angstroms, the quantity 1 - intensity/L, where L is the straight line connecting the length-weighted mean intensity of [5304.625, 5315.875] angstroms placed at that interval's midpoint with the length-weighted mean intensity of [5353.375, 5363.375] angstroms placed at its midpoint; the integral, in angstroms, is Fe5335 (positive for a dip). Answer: 1.9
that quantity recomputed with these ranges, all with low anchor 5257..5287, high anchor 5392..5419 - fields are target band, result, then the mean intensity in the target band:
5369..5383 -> -0.8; 63.6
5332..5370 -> -3.0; 63.7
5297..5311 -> -1.8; 64.5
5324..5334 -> 0.1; 58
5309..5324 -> -1.1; 62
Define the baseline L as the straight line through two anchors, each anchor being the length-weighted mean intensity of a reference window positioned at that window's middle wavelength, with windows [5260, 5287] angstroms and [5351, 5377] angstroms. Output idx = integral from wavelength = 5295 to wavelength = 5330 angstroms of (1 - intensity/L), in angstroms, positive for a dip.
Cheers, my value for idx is -1.8 angstroms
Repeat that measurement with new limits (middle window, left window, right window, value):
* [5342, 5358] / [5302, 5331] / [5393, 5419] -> -0.5 angstroms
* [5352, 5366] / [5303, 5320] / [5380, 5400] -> -0.3 angstroms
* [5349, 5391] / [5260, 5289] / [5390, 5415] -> -2.8 angstroms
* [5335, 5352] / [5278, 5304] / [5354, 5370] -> -0.3 angstroms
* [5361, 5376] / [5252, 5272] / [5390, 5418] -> -0.7 angstroms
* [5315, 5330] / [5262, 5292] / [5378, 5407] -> 0.0 angstroms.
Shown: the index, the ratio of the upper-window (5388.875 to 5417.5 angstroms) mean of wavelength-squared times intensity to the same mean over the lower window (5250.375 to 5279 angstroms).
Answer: 1.1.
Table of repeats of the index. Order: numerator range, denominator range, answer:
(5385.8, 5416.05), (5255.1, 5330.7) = 1.07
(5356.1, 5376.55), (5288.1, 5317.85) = 1.03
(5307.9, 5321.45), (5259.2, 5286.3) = 1.15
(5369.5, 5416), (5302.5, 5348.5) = 1.02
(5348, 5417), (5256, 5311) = 1.10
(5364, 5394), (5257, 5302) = 1.13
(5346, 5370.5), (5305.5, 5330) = 1.06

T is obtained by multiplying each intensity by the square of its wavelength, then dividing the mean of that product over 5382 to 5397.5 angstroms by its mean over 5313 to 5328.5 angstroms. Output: 1.1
